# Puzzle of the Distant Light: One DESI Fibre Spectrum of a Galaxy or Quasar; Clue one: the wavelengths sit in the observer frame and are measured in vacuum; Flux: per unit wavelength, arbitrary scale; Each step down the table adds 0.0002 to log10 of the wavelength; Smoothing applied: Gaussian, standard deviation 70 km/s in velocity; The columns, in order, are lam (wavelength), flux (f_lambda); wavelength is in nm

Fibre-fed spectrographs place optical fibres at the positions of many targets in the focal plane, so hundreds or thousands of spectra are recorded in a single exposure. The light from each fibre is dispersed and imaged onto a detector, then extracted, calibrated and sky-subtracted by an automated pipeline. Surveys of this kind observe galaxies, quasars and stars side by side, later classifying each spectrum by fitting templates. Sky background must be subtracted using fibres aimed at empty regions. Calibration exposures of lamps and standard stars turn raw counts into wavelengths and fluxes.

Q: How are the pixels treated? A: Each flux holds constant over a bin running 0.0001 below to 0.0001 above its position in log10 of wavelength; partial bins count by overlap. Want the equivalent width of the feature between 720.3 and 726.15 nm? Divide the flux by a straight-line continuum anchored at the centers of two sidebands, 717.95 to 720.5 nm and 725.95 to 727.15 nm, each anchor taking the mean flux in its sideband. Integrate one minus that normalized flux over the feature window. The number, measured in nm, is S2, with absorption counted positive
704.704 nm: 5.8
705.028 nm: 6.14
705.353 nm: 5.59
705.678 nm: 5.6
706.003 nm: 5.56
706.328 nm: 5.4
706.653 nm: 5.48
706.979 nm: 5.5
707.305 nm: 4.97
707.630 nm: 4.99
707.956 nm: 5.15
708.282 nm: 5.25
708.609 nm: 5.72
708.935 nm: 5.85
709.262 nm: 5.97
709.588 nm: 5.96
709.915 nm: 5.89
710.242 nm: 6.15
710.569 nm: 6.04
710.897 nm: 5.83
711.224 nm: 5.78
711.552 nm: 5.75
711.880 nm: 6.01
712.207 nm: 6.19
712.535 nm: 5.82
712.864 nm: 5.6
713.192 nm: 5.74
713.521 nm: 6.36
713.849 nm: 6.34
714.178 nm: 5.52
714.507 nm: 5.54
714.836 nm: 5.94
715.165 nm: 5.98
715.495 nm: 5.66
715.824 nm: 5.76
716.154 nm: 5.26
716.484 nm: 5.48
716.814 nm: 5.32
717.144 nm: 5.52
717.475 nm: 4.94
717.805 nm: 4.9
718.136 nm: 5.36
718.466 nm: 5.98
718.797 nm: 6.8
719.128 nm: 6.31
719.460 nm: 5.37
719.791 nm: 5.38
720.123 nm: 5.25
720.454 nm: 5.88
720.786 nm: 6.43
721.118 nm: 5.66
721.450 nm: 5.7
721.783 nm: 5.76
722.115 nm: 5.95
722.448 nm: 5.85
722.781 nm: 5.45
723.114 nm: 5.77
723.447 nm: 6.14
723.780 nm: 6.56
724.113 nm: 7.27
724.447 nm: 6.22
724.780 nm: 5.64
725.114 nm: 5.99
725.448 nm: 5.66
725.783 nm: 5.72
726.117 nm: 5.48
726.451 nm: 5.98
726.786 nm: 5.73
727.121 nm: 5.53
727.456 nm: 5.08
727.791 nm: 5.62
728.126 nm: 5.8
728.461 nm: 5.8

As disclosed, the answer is -0.23 nm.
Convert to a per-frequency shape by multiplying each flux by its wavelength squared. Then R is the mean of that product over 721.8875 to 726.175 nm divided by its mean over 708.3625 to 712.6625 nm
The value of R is 1.05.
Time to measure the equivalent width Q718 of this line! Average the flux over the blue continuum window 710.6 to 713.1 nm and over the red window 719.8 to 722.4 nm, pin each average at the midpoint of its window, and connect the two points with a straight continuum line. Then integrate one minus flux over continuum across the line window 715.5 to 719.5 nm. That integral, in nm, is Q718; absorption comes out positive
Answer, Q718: 0.15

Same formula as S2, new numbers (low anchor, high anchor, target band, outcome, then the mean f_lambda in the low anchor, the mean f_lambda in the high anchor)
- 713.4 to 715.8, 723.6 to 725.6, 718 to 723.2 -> 0.24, 5.89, 6.23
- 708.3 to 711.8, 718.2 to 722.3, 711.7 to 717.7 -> 0.16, 5.87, 5.86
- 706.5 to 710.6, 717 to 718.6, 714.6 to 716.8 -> -0.11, 5.6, 5.33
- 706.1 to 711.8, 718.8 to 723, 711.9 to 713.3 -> -0.04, 5.63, 5.79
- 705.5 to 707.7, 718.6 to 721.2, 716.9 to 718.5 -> 0.14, 5.38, 5.89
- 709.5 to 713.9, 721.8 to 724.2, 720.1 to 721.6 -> 0.05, 5.95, 6.08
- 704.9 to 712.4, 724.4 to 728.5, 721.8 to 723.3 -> -0.02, 5.68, 5.69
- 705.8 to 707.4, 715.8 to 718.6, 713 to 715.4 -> -0.24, 5.4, 5.37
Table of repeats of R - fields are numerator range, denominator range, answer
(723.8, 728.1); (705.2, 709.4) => 1.13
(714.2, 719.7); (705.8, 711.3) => 1.03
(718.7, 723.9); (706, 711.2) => 1.08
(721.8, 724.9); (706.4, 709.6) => 1.16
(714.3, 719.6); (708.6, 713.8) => 0.96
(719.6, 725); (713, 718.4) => 1.08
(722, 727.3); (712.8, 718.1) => 1.08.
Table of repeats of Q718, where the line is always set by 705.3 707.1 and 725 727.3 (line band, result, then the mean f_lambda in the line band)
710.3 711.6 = -0.07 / 5.88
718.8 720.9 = -0.07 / 5.83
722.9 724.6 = -0.20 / 6.37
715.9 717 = 0.05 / 5.39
